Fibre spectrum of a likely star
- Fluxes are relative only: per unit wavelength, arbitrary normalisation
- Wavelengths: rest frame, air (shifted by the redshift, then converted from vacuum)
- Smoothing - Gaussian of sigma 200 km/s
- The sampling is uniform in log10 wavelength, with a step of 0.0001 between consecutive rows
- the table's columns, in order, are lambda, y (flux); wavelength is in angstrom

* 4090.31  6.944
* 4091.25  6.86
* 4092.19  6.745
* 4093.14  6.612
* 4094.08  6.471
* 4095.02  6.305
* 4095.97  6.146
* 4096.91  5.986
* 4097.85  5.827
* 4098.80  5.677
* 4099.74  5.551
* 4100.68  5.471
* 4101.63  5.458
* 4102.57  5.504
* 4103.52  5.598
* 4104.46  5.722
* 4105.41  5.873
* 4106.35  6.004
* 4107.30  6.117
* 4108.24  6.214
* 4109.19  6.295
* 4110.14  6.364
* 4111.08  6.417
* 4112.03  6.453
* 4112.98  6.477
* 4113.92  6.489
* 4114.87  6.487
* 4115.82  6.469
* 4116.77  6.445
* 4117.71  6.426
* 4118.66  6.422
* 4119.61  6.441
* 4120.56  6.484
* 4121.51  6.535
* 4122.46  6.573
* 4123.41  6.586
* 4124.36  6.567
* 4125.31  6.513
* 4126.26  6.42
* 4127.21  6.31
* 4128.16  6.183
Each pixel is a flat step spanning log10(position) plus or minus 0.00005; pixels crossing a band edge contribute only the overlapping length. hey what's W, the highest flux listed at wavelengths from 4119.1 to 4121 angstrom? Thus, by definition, 6.484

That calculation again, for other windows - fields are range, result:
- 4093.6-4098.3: 6.471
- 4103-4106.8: 6.004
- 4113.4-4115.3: 6.489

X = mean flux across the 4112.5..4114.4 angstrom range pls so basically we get 6.49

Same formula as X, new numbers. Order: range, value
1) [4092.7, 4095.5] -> 6.46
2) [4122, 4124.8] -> 6.57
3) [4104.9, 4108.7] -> 6.05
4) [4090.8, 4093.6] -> 6.73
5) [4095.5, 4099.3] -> 5.91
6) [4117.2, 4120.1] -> 6.44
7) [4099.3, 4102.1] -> 5.49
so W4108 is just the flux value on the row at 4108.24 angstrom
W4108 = 6.214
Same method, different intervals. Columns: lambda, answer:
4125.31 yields 6.513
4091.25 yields 6.86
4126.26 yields 6.42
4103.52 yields 5.598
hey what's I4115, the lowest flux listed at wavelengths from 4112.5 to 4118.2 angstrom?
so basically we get 6.426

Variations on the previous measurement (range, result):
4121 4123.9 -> 6.535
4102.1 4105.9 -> 5.504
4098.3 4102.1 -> 5.458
